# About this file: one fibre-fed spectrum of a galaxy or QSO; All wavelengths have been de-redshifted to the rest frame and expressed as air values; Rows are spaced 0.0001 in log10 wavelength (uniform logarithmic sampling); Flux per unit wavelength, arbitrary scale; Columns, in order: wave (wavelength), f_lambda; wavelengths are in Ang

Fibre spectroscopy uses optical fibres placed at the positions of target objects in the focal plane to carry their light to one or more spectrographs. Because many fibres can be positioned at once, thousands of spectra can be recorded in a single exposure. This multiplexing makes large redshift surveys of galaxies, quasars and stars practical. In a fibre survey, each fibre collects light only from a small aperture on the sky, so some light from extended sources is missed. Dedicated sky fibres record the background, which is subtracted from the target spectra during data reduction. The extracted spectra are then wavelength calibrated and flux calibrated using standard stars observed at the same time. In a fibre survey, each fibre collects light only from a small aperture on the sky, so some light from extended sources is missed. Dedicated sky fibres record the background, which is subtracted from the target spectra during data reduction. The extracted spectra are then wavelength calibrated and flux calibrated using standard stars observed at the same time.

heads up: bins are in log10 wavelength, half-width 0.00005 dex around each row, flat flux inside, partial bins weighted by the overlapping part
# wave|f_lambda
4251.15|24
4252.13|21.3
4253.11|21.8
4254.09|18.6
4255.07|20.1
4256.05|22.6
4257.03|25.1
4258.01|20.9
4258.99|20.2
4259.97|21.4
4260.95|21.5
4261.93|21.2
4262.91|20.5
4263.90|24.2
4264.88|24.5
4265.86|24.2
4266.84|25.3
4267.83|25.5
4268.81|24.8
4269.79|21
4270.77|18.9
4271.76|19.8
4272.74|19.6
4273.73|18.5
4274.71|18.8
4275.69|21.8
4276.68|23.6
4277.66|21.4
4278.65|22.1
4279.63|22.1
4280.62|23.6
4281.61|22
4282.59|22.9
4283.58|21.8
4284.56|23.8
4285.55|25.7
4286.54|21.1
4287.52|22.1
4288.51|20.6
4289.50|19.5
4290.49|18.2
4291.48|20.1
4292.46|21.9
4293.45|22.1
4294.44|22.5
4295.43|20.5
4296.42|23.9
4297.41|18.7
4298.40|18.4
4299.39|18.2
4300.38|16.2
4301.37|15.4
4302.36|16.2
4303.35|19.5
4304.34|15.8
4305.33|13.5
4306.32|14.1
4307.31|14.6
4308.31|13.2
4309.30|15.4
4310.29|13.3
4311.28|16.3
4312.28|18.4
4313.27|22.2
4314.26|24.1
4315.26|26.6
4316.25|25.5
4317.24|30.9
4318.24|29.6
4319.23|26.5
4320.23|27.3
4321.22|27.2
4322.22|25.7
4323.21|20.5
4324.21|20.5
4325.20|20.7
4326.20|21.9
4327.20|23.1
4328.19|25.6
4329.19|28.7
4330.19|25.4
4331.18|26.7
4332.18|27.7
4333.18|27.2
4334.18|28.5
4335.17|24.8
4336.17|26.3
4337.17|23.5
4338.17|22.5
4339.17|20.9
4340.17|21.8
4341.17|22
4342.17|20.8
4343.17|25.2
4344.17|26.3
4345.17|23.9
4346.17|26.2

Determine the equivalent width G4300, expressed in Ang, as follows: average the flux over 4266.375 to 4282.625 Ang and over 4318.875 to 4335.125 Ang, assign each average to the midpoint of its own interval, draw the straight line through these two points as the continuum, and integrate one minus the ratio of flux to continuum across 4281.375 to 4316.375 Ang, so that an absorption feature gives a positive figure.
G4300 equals 5.8 Ang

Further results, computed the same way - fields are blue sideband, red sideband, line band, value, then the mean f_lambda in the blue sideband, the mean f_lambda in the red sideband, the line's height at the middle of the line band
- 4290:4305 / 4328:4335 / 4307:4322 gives 0.7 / 19.1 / 27.1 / 23.1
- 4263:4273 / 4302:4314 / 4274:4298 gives -2.3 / 22.8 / 16.2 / 19.8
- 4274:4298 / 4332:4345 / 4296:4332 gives 3.1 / 21.7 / 24.3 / 23.1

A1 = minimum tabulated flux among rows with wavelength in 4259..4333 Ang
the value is 13.2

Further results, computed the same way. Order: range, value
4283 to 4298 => 18.2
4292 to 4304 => 15.4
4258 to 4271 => 18.9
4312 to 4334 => 18.4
